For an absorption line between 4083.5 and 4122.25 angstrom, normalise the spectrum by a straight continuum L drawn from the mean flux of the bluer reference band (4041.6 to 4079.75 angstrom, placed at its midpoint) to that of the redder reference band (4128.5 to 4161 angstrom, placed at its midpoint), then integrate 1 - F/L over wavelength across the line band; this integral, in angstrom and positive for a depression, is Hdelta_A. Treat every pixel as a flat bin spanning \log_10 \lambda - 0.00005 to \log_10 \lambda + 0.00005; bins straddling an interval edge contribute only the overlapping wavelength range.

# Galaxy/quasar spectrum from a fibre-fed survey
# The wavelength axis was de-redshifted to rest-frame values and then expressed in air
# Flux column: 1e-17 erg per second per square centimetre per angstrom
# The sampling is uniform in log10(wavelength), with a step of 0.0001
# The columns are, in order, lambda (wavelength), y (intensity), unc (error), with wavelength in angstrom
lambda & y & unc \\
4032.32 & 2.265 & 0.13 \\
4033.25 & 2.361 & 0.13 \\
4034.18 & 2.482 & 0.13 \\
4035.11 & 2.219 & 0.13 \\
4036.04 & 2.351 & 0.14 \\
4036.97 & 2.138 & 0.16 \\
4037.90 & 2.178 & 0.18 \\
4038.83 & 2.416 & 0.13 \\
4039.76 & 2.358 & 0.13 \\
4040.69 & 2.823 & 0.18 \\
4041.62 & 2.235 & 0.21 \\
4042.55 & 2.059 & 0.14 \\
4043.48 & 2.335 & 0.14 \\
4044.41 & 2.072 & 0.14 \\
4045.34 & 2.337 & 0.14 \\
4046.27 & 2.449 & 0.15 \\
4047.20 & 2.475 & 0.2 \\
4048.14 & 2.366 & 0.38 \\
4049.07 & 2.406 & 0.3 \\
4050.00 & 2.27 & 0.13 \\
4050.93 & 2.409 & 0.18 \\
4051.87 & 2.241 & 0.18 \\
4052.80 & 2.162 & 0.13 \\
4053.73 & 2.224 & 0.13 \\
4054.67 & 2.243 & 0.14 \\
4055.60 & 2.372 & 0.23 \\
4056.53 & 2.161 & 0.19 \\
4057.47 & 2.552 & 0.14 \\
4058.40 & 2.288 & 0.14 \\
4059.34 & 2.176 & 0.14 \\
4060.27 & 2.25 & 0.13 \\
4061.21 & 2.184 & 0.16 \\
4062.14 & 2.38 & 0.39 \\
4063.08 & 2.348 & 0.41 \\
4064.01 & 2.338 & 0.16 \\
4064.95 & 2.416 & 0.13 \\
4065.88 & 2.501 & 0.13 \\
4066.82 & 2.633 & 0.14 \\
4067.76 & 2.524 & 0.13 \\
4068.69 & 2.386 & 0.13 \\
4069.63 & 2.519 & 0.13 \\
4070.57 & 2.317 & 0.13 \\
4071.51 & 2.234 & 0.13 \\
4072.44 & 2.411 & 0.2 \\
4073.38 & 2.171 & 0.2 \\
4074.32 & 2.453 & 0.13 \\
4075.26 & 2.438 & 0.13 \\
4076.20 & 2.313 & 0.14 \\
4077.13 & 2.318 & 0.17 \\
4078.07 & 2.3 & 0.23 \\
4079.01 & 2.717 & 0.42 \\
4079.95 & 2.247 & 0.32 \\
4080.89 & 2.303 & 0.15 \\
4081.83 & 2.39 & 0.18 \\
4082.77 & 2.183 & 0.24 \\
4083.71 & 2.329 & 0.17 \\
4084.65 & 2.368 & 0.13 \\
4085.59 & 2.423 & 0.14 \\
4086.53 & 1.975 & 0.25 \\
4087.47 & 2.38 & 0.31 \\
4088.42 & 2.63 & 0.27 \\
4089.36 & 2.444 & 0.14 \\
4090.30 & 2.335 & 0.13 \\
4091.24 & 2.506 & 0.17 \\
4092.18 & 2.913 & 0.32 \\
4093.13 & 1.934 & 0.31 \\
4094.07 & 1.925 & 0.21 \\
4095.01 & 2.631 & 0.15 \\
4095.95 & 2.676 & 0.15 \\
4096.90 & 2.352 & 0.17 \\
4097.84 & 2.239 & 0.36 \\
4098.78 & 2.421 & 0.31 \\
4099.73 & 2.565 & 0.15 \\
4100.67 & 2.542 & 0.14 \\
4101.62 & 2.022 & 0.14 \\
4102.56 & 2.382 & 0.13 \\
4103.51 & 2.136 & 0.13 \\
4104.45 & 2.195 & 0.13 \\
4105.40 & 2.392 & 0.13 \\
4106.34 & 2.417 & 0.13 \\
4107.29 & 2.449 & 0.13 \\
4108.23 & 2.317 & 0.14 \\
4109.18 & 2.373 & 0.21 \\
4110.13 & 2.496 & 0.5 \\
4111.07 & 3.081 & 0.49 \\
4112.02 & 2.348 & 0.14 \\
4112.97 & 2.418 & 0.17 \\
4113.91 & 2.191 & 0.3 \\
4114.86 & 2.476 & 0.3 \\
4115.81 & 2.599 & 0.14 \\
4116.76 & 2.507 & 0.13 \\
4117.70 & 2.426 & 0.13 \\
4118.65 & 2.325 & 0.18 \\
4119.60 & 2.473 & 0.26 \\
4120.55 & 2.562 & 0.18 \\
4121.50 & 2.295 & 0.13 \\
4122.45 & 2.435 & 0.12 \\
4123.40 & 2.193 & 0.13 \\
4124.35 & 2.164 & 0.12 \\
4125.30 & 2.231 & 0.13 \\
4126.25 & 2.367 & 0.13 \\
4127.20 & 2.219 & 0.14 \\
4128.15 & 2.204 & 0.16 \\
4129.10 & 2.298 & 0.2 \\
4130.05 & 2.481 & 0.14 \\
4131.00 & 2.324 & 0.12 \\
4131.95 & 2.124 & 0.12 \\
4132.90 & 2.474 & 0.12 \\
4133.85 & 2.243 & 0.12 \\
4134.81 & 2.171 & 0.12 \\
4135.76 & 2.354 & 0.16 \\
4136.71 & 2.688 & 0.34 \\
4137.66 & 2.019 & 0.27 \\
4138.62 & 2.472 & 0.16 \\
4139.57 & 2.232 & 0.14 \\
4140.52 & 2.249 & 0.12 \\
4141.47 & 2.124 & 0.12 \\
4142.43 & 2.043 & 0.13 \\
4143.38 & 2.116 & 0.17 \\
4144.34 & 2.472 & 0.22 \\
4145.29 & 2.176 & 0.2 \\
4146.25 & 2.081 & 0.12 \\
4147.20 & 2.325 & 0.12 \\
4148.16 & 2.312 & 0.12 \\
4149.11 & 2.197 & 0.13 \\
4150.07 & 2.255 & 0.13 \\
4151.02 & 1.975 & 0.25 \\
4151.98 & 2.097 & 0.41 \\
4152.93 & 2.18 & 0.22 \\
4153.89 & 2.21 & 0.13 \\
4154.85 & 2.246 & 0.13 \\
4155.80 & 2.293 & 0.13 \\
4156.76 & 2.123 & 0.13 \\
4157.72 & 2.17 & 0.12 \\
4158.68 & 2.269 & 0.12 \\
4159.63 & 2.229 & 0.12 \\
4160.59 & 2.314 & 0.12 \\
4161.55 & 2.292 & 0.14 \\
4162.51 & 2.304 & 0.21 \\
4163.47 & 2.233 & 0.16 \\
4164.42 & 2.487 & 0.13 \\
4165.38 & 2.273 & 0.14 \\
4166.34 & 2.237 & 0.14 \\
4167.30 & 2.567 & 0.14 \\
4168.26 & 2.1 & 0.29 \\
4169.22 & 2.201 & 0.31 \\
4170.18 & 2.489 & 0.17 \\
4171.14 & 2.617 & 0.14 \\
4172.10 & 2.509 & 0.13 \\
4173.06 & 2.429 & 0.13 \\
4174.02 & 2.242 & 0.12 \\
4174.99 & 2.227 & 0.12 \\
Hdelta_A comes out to -1.8 angstrom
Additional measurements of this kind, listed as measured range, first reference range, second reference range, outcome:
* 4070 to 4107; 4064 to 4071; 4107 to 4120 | 1.57 angstrom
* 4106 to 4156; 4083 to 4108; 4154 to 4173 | 0.50 angstrom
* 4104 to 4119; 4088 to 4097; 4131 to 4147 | -0.49 angstrom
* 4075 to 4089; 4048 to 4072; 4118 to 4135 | -0.13 angstrom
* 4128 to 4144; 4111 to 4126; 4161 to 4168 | 0.68 angstrom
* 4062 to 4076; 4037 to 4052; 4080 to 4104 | -0.34 angstrom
